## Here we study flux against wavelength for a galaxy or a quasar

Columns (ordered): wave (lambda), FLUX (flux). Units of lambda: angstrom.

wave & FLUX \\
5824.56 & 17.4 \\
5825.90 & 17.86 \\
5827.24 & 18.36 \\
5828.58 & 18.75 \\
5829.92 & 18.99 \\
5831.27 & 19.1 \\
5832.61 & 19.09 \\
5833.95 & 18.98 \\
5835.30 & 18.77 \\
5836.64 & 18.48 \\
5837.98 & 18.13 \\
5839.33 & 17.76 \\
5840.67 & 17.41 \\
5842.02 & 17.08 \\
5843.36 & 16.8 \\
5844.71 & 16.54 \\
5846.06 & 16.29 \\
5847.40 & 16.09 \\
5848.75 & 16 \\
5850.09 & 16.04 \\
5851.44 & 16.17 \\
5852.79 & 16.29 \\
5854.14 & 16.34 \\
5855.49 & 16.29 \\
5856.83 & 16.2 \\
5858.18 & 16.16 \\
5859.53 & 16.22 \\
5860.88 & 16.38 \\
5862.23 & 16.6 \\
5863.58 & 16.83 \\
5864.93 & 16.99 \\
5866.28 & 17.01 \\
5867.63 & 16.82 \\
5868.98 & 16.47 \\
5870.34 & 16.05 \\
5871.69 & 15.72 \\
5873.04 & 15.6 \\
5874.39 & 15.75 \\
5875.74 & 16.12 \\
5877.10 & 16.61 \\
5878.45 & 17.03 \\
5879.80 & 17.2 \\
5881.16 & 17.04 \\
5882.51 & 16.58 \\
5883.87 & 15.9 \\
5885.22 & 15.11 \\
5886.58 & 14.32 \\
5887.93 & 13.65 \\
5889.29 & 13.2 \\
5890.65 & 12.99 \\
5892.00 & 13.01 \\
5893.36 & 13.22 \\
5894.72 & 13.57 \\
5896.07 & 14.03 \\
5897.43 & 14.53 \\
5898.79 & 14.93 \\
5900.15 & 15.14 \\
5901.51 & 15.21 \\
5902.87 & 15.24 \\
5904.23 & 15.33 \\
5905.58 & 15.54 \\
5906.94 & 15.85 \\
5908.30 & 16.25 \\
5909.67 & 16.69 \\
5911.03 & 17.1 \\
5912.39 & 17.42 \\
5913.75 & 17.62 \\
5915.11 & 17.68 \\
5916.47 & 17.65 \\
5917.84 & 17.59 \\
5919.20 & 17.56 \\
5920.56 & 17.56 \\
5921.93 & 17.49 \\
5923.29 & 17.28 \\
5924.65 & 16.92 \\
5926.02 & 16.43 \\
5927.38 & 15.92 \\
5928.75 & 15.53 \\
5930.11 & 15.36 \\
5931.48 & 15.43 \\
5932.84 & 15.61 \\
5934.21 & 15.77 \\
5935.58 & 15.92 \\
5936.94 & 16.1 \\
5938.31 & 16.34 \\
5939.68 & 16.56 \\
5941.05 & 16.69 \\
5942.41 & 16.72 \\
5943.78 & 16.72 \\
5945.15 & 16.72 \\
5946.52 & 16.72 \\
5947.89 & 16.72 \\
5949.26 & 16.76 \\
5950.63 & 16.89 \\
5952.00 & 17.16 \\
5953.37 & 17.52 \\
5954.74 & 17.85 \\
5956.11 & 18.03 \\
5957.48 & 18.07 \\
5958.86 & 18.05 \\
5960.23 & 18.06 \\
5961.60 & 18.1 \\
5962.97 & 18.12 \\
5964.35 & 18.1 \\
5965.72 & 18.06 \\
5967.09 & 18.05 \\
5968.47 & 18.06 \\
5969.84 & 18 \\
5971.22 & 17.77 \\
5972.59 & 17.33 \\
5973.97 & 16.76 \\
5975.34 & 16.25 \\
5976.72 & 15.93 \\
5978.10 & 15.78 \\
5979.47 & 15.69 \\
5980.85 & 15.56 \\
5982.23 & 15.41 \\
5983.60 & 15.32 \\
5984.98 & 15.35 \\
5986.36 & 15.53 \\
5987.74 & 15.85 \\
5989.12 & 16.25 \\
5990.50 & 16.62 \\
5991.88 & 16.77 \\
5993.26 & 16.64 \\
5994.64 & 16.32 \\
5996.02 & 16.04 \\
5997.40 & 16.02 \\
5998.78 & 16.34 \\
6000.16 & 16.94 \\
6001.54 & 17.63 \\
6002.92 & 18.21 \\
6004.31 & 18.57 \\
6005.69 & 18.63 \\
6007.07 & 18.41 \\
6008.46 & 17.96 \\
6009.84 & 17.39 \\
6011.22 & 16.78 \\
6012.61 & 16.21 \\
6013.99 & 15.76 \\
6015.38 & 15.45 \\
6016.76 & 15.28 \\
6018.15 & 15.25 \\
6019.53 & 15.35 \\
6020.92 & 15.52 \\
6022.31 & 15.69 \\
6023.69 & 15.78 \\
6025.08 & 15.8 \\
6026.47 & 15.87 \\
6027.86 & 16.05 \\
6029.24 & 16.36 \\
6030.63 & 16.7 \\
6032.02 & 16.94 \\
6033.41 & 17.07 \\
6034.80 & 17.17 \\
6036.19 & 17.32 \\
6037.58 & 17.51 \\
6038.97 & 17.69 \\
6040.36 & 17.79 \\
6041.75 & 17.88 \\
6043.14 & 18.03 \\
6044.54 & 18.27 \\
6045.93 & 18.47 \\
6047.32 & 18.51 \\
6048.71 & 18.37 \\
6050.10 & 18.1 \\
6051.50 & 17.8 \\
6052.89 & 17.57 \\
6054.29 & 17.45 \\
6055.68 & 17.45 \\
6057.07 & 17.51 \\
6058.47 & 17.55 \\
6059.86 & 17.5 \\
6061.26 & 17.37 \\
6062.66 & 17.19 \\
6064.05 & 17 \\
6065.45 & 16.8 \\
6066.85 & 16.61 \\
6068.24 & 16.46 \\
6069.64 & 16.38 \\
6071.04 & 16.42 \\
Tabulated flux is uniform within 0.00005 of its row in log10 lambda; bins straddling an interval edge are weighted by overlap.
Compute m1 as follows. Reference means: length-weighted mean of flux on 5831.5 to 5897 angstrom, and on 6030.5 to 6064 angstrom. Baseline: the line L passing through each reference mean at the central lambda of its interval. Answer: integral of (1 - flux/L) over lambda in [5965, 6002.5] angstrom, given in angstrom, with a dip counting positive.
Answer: 1.3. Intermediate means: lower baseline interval 16.2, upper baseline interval 17.6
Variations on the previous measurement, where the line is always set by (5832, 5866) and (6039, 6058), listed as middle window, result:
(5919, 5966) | 1.3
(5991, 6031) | 2.7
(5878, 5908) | 3.9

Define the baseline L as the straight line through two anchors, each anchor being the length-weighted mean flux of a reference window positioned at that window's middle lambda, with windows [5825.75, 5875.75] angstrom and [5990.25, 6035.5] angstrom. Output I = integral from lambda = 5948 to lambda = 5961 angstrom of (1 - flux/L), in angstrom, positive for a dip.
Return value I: -0.64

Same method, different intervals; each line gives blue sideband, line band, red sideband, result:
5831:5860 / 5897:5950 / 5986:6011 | 2.1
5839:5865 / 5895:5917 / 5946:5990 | 1.0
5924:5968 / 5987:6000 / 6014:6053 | 0.4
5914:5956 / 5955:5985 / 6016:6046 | -0.7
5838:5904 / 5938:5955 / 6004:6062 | -0.5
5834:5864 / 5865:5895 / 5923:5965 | 2.4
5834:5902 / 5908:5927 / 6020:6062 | -1.0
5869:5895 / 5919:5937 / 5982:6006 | -0.6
